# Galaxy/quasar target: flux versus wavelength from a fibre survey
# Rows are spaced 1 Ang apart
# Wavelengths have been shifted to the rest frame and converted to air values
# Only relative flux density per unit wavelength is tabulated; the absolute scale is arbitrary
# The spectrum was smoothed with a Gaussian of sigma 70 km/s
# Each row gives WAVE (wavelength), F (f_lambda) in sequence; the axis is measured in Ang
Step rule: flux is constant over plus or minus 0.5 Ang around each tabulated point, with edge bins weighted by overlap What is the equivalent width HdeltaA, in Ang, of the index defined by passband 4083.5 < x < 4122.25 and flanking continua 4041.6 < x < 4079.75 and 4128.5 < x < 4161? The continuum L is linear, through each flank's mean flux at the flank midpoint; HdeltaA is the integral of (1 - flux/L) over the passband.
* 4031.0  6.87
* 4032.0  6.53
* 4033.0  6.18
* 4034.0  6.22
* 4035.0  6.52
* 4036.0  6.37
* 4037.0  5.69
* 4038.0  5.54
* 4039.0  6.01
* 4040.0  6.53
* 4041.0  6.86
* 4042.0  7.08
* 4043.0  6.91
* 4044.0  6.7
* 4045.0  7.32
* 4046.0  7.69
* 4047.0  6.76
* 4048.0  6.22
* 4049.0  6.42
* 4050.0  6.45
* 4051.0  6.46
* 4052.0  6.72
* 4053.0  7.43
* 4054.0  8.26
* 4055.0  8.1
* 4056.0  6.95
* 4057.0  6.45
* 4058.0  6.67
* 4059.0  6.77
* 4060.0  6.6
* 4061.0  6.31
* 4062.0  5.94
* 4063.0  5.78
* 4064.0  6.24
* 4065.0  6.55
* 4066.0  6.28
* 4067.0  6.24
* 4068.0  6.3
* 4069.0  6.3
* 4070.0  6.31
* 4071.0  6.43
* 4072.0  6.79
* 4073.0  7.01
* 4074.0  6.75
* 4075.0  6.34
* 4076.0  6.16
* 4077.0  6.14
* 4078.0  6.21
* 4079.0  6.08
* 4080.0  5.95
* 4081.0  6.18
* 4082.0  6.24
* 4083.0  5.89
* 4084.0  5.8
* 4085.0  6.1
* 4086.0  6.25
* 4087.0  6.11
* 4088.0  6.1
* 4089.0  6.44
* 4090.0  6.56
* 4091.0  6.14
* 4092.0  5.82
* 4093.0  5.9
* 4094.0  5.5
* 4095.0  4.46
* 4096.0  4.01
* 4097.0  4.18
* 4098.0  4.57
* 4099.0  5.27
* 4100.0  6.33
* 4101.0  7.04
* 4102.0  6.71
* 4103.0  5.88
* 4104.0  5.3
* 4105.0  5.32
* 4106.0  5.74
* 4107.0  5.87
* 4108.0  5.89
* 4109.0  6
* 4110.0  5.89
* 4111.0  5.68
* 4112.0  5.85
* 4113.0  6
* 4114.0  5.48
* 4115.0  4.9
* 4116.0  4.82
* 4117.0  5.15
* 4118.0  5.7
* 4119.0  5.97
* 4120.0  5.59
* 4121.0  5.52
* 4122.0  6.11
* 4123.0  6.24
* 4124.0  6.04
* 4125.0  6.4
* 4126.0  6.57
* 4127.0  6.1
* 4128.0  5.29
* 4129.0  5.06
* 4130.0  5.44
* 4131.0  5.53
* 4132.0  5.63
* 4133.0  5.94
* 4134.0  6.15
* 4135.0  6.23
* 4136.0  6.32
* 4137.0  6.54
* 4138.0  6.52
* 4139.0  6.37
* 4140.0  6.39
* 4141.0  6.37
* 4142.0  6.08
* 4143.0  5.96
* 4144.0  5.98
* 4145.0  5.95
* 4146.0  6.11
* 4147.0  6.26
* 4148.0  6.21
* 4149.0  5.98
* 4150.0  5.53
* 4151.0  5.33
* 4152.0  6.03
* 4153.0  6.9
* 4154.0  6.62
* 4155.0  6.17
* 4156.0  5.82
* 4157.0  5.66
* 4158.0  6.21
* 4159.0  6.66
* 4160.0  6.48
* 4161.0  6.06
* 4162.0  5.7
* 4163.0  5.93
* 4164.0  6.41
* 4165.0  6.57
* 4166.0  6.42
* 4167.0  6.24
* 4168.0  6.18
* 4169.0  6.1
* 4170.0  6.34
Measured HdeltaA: 4.0 Ang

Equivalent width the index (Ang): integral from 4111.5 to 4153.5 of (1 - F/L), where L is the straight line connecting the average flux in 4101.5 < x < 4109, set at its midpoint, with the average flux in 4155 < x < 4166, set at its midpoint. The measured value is 0.5 Ang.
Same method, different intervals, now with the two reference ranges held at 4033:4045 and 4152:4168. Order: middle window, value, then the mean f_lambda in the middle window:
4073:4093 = 0.6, 6.19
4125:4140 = 0.7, 6.01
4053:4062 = -0.8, 6.98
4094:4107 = 1.9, 5.42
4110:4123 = 1.5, 5.6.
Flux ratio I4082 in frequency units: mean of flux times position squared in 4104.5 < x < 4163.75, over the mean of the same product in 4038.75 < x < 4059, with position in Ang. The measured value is 0.90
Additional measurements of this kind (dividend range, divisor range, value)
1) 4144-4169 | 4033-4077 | 0.98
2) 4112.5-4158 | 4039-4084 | 0.94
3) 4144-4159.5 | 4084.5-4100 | 1.12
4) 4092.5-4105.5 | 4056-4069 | 0.87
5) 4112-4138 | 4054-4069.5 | 0.91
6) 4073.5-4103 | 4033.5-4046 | 0.93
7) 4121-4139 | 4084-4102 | 1.07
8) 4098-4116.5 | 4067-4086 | 0.93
